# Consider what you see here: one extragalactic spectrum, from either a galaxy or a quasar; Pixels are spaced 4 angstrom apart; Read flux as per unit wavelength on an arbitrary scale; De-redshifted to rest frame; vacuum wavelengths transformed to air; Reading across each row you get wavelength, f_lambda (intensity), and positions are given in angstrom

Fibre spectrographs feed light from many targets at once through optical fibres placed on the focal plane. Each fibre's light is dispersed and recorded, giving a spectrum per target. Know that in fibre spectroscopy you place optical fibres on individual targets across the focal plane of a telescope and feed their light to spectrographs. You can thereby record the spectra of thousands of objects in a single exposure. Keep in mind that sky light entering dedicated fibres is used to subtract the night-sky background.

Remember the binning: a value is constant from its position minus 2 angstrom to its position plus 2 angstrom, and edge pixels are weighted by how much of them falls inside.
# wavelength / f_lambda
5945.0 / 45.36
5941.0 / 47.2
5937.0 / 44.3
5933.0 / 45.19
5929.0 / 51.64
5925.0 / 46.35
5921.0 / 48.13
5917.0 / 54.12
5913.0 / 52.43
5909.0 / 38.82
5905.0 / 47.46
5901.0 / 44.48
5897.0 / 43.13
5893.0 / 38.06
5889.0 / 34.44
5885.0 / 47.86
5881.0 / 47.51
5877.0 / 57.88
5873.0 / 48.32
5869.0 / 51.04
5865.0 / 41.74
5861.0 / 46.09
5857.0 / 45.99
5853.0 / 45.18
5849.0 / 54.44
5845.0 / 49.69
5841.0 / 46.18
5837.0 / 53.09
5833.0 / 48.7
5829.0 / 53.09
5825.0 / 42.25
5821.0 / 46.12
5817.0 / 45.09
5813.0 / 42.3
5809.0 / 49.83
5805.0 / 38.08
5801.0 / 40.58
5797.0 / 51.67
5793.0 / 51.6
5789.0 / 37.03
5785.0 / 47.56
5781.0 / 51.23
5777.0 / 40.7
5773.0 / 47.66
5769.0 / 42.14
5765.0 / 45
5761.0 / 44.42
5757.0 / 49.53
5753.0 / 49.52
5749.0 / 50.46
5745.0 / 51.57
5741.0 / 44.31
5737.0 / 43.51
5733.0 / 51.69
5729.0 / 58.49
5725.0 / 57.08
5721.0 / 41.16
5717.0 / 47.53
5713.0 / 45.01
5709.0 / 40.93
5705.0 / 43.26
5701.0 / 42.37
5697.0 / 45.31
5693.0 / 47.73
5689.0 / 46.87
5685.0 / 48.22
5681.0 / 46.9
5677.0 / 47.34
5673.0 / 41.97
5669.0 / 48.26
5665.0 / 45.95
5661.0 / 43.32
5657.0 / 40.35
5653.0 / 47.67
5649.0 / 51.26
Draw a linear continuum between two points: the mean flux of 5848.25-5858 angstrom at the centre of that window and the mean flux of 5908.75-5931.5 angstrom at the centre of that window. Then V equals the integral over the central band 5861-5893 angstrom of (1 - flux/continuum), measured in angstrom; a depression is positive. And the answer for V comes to 1.4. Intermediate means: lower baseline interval 48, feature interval 46.4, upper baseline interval 49.3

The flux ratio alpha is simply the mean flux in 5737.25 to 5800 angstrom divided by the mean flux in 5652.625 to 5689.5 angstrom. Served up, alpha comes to 1.03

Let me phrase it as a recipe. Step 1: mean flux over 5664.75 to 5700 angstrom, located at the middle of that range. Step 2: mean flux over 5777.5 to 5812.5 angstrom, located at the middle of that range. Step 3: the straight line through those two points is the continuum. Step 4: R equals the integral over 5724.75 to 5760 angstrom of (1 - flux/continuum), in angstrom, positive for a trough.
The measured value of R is -3.24 angstrom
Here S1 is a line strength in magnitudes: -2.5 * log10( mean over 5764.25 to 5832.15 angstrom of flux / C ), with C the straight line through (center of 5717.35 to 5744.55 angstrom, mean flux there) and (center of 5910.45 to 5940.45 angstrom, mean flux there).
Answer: 0.08 mag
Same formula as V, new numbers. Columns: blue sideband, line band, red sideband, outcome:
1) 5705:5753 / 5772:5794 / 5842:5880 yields 1.28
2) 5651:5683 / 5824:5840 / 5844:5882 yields -0.43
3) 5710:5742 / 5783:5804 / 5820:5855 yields 1.45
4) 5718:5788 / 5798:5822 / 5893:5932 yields 1.81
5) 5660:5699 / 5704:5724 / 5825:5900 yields 0.93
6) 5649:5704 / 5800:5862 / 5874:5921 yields -1.01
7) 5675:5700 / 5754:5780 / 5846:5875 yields 1.04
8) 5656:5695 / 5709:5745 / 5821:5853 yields -1.11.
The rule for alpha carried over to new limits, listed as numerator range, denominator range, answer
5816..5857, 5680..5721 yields 1.07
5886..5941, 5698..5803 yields 0.97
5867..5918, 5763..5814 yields 1.03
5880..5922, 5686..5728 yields 0.98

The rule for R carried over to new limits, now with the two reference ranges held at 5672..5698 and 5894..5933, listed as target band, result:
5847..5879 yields -1.30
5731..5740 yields -0.11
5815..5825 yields 0.41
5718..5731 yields -1.46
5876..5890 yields -0.02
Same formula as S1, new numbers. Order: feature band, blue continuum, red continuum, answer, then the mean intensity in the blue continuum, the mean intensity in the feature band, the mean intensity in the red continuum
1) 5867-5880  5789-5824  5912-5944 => -0.11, 45.1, 52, 48.4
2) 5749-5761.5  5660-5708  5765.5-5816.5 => -0.08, 45.6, 48.7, 45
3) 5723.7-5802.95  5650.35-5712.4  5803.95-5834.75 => -0.05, 45.2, 47.7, 45.9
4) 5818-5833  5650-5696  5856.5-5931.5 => -0.02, 46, 47.2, 46.6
